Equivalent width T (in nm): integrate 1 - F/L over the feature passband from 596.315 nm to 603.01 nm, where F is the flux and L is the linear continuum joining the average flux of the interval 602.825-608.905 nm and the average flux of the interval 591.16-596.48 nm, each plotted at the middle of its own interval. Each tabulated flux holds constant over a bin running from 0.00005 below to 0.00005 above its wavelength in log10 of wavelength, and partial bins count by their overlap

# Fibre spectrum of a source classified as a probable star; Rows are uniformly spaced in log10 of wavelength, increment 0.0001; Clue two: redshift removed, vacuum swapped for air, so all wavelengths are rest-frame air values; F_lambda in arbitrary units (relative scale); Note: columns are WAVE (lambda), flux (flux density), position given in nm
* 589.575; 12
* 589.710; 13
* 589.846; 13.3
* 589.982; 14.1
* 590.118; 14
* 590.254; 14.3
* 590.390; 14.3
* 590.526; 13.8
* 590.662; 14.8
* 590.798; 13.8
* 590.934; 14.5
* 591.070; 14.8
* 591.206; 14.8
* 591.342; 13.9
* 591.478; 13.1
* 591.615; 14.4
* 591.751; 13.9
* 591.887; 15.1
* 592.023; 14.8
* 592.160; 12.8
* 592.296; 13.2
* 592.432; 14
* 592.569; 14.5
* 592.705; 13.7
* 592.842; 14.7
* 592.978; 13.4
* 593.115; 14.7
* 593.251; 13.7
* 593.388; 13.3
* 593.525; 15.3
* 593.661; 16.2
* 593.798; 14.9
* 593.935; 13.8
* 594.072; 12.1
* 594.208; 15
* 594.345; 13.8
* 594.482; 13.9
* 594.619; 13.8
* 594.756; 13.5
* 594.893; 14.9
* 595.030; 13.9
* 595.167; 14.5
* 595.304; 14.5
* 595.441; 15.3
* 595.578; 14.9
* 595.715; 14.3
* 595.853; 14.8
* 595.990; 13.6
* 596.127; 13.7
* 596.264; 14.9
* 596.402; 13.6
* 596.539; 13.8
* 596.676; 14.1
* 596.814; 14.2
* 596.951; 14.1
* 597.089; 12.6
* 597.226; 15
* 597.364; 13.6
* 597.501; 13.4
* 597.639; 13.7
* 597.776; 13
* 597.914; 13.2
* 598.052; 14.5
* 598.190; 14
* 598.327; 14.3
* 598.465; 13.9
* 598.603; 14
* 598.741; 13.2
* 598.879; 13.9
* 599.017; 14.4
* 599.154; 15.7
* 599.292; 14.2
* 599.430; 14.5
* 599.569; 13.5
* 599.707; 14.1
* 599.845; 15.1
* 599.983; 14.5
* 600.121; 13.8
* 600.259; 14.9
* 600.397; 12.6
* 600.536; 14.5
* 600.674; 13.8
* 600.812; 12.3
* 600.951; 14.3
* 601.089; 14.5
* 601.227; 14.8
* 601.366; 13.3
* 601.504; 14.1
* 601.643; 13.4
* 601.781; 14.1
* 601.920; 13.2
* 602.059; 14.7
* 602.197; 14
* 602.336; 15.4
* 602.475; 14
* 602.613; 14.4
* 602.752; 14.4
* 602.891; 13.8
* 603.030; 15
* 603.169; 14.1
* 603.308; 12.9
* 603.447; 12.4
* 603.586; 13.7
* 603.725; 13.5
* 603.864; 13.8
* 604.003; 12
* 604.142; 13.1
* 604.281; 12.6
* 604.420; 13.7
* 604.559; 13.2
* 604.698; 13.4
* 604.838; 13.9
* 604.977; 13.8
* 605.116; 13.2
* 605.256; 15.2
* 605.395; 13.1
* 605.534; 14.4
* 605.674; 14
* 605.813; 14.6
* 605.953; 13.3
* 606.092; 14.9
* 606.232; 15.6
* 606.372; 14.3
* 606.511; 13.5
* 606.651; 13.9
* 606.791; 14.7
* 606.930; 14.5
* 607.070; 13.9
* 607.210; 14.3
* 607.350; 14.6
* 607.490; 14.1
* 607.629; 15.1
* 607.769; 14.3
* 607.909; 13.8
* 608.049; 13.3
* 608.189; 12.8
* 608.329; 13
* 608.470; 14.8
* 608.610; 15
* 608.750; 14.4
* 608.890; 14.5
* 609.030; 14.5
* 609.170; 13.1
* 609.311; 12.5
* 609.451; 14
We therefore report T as 0.01 nm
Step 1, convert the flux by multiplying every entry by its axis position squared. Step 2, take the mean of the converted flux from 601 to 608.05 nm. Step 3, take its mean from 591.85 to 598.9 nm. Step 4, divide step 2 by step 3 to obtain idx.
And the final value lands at 1.0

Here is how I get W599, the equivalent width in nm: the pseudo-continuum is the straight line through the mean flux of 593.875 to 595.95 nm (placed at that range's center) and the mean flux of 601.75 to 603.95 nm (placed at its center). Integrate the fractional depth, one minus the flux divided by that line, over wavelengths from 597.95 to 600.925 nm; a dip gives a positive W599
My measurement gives -0.01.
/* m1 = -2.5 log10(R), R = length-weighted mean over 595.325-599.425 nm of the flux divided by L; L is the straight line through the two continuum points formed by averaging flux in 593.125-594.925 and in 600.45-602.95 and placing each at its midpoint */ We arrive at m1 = 0.00 mag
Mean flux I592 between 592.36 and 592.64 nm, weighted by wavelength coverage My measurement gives 14.2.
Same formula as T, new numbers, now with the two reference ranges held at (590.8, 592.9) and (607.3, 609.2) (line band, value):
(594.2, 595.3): 0.00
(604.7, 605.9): 0.01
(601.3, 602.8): 0.00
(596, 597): 0.01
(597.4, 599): 0.04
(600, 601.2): 0.02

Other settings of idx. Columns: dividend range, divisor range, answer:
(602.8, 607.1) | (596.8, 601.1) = 1.01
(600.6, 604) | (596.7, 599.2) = 1.01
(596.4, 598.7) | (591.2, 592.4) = 1.01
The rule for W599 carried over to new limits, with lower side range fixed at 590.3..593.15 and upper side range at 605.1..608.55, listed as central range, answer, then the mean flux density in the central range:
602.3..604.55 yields 0.08 nm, 13.6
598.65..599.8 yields -0.01 nm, 14.2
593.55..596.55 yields -0.03 nm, 14.3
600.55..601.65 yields 0.02 nm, 13.9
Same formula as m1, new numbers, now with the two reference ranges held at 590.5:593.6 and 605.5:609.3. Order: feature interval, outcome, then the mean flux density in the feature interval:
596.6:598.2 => 0.03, 13.8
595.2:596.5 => -0.02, 14.4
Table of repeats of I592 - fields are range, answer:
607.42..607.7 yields 14.6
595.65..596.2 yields 14.1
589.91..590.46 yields 14.2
